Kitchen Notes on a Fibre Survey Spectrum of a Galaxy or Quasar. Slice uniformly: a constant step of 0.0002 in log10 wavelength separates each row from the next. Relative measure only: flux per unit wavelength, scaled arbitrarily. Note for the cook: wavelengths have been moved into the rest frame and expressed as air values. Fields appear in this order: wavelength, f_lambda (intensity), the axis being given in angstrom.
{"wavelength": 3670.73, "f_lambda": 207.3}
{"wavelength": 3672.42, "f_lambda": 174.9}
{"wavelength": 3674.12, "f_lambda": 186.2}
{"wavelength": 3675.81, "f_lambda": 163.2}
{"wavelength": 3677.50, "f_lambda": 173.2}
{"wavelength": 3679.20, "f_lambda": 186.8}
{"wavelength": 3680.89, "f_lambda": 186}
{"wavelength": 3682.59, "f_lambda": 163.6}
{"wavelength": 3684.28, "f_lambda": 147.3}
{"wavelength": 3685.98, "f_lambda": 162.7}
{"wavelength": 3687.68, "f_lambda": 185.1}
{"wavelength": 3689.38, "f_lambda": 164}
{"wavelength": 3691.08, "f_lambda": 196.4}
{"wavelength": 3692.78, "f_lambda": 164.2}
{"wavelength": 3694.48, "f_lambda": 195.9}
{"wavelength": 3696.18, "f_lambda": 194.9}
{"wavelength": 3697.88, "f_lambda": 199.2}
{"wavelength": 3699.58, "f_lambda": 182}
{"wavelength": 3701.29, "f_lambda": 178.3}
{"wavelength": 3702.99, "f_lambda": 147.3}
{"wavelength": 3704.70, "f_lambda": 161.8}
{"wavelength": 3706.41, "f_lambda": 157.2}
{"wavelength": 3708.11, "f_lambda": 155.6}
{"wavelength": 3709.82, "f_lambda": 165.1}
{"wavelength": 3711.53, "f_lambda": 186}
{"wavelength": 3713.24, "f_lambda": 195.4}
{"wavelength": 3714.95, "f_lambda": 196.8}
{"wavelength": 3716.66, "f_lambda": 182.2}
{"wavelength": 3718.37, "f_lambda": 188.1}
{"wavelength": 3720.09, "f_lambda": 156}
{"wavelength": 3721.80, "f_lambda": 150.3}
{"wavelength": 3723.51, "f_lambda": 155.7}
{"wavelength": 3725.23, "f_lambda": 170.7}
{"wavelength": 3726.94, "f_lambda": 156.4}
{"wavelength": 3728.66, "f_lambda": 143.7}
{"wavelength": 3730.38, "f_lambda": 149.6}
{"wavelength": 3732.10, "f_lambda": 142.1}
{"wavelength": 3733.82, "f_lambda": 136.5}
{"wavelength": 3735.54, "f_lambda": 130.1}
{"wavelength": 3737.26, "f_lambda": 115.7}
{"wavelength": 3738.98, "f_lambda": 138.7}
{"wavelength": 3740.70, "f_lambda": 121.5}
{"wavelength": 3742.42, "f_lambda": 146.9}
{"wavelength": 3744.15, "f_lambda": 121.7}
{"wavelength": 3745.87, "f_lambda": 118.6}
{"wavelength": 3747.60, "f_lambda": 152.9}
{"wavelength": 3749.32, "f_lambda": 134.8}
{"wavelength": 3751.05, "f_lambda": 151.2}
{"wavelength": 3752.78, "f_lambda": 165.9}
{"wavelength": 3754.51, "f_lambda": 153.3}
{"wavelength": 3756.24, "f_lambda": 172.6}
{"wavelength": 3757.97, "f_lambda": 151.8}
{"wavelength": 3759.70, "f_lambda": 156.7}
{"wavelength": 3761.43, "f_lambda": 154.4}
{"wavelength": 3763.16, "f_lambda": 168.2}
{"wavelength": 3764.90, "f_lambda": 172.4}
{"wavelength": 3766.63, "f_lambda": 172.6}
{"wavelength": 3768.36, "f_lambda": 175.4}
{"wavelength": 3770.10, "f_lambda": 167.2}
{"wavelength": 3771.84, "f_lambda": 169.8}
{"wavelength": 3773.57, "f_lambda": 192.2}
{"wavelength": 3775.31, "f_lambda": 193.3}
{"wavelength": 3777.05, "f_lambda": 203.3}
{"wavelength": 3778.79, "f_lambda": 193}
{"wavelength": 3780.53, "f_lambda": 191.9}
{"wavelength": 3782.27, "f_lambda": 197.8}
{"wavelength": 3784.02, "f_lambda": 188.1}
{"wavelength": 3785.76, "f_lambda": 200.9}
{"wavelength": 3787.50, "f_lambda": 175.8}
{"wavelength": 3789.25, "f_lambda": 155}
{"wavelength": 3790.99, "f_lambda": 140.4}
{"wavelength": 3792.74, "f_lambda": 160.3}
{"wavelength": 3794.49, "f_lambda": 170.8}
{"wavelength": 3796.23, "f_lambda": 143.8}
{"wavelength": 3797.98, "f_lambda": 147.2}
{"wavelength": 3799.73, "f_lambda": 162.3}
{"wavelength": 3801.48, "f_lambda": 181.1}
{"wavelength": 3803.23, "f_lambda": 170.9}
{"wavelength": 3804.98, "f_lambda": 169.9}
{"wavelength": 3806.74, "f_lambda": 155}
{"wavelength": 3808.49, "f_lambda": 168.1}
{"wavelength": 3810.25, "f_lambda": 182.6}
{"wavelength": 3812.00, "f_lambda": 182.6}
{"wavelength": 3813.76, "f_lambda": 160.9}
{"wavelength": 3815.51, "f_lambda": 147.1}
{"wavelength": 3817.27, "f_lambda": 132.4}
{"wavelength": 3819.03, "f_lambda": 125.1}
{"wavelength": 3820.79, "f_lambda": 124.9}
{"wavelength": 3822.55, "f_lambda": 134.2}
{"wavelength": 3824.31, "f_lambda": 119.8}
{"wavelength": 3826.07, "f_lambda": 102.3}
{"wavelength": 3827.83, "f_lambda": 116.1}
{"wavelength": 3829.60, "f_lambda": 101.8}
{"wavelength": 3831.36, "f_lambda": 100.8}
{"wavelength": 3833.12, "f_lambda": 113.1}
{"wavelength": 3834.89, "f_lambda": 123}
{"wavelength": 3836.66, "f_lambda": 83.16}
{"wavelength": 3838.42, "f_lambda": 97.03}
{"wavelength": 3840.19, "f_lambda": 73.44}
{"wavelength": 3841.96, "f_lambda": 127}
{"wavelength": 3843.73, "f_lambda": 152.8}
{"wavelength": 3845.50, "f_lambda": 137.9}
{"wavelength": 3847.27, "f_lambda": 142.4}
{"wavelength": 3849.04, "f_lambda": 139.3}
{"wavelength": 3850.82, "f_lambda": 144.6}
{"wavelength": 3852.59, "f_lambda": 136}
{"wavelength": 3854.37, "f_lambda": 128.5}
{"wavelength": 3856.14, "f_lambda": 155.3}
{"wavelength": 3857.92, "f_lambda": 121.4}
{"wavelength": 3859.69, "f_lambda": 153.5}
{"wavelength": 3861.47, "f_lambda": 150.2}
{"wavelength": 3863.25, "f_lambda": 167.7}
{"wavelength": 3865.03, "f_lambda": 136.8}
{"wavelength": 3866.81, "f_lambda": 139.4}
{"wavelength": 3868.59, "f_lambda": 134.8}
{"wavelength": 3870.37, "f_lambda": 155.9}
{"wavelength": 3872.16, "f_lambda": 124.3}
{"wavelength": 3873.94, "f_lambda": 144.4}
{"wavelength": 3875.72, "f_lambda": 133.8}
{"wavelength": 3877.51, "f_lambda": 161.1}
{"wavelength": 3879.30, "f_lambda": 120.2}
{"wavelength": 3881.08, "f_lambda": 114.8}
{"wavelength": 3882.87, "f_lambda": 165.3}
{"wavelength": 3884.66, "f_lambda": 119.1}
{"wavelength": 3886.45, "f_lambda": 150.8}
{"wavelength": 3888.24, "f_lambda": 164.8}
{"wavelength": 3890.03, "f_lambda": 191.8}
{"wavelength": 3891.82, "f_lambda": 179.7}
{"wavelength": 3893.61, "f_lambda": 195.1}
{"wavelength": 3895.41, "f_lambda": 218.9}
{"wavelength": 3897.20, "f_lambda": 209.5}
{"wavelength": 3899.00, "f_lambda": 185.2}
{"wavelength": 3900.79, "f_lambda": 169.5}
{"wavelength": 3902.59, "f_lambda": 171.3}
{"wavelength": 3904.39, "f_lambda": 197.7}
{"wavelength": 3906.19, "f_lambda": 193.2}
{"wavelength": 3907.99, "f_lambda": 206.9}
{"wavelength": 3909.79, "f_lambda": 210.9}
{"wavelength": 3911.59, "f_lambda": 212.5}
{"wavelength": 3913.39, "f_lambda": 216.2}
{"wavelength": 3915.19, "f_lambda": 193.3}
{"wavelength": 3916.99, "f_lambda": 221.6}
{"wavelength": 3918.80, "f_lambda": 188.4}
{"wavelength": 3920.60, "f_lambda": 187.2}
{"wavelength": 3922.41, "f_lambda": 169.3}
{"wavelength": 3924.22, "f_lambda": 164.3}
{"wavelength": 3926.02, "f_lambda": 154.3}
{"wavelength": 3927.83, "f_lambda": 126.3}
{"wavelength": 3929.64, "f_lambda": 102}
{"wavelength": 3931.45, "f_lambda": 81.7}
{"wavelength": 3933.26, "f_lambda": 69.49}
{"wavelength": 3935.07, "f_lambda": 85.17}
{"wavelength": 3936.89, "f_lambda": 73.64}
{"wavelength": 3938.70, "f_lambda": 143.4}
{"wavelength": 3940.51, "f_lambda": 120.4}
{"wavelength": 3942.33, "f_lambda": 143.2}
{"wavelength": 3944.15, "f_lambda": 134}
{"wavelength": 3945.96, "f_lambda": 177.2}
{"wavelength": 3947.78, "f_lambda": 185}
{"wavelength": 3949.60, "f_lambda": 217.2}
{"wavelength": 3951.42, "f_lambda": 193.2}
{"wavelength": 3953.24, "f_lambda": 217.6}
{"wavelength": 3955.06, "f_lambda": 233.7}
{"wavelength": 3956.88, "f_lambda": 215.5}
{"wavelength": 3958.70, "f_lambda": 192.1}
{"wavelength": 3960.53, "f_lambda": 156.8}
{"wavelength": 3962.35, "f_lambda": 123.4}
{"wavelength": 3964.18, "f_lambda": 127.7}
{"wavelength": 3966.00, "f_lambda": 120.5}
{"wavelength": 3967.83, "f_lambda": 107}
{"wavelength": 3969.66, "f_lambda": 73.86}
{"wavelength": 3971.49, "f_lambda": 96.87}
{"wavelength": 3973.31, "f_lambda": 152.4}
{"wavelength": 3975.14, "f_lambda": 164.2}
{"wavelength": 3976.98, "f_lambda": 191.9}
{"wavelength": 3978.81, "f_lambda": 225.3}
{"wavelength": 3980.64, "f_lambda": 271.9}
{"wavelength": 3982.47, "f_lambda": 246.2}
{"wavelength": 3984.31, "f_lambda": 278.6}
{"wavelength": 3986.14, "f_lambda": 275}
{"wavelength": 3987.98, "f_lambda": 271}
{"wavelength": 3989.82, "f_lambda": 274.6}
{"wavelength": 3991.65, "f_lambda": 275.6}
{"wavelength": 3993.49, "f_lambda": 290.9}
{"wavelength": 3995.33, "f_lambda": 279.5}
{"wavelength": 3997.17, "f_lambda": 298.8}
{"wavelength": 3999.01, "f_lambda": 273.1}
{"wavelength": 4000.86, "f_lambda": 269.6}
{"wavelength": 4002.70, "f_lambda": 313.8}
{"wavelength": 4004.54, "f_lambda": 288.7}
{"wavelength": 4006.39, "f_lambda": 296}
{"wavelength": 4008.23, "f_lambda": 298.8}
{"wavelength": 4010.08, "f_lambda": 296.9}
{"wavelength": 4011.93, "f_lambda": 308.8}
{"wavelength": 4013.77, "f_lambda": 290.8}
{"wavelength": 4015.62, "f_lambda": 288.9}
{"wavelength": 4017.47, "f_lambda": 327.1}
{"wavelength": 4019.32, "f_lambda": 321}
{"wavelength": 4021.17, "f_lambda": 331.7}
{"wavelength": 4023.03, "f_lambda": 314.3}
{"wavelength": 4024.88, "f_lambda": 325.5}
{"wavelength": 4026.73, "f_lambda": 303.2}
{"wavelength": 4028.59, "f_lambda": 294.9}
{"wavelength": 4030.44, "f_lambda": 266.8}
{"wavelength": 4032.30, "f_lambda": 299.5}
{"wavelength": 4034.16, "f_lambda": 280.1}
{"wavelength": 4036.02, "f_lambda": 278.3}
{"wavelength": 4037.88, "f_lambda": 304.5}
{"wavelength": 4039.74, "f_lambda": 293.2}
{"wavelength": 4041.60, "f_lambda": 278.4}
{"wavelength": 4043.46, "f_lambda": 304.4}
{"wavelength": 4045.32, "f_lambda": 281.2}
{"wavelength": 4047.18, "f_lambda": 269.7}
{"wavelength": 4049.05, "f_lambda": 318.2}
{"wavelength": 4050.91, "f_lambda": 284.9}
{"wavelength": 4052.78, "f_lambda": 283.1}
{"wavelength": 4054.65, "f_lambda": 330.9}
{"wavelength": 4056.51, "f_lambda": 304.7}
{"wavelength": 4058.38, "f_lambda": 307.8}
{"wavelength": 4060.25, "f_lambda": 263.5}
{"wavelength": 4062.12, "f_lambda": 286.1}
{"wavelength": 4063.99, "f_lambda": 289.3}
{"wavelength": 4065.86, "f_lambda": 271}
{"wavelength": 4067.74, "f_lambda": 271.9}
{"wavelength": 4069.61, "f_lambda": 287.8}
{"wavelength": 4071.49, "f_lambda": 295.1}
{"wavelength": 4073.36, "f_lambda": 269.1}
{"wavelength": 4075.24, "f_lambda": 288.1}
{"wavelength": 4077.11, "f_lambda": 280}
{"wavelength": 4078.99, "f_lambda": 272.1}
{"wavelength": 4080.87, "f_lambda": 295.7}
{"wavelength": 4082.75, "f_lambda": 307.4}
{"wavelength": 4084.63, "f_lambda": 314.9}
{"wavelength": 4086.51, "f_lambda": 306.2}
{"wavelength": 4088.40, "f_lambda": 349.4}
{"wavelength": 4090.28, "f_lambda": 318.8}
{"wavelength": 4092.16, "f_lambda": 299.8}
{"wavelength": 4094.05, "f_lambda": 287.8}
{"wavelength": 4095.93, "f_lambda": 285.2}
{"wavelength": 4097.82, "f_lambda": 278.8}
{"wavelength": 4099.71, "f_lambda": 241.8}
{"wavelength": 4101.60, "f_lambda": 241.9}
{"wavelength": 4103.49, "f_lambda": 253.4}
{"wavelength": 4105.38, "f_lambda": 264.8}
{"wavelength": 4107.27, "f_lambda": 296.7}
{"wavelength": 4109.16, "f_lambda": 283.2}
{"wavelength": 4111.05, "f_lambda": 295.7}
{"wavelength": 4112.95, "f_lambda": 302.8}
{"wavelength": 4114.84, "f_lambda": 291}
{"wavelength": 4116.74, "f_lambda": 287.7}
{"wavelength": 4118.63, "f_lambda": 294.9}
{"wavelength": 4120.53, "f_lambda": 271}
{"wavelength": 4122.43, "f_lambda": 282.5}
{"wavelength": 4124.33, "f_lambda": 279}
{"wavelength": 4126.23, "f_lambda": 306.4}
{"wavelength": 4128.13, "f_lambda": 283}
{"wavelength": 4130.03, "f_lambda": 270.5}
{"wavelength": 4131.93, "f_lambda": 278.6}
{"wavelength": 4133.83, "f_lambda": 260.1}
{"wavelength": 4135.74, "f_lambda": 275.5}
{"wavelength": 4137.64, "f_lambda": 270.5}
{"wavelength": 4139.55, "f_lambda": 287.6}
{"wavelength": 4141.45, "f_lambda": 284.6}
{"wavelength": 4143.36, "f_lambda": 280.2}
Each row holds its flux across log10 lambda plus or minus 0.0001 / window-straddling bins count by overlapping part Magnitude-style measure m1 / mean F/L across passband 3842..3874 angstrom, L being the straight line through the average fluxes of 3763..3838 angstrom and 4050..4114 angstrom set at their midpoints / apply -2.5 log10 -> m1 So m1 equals 0.28 mag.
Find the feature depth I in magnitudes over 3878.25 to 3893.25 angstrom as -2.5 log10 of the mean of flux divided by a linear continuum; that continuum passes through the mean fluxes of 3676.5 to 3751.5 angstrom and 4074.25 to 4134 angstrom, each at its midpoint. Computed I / 0.38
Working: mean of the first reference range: 162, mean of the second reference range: 287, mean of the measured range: 153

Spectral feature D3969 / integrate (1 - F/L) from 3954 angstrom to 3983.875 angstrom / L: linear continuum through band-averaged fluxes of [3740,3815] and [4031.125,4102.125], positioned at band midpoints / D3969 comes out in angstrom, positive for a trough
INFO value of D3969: 9.3 angstrom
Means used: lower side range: 166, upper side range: 290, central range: 171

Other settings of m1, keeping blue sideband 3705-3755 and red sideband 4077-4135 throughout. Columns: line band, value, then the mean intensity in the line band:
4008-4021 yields -0.20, 307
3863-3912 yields 0.25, 167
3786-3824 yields 0.15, 157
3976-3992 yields -0.05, 256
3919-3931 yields 0.42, 150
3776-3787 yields -0.14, 195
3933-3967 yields 0.43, 156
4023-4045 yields -0.13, 294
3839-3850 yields 0.45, 128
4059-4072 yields -0.03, 281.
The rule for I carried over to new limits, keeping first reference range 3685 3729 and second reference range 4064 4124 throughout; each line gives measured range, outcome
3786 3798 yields 0.24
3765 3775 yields 0.09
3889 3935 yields 0.31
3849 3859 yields 0.49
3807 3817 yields 0.23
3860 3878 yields 0.46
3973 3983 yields 0.20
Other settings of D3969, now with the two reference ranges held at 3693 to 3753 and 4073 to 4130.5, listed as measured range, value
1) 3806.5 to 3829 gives 5.76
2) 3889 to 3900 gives 1.05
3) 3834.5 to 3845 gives 4.68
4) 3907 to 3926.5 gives 2.63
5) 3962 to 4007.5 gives 4.30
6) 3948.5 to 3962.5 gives 2.36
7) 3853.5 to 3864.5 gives 3.17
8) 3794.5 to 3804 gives 1.16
